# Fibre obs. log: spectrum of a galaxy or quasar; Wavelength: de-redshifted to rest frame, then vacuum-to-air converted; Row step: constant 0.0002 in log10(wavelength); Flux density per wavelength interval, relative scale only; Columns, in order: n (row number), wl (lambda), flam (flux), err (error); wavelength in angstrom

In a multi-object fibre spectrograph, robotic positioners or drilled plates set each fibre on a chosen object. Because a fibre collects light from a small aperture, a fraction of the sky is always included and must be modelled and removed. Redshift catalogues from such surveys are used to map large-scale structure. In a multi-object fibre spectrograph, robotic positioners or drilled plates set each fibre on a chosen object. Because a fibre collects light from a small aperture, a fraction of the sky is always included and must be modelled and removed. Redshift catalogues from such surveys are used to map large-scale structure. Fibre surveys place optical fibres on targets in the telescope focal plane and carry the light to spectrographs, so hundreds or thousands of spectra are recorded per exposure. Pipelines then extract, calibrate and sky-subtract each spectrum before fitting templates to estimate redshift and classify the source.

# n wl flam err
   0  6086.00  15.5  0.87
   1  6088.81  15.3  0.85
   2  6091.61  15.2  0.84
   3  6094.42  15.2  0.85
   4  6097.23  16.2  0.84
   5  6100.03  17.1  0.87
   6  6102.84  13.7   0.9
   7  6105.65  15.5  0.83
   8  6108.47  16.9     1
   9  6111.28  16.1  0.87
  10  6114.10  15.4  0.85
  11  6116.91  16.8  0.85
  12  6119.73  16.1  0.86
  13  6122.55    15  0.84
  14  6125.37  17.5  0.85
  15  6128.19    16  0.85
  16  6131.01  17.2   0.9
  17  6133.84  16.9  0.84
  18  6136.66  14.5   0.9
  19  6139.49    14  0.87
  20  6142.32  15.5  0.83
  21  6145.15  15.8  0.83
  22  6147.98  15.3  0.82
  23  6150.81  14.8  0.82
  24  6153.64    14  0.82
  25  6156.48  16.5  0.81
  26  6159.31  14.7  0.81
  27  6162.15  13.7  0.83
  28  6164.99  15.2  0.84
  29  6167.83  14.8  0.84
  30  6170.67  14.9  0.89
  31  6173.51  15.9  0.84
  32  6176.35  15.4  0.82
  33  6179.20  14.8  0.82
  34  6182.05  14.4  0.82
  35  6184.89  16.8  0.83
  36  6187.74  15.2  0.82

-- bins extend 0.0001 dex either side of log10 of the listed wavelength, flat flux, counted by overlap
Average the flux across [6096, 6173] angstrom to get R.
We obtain 15.6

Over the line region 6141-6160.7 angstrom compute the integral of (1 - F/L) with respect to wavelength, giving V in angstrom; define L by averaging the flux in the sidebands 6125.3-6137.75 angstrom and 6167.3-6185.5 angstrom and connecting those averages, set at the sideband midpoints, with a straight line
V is 0.8 angstrom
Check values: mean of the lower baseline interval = 16.4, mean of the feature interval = 15.2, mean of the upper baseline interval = 15.2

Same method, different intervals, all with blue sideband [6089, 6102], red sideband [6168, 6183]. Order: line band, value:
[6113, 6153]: -0.7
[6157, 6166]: 0.3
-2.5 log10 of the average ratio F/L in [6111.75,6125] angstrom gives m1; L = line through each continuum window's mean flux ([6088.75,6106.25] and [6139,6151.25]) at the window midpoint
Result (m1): -0.04 mag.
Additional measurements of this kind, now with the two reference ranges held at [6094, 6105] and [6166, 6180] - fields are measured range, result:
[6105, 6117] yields -0.04 mag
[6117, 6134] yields -0.07 mag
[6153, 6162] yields 0.02 mag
